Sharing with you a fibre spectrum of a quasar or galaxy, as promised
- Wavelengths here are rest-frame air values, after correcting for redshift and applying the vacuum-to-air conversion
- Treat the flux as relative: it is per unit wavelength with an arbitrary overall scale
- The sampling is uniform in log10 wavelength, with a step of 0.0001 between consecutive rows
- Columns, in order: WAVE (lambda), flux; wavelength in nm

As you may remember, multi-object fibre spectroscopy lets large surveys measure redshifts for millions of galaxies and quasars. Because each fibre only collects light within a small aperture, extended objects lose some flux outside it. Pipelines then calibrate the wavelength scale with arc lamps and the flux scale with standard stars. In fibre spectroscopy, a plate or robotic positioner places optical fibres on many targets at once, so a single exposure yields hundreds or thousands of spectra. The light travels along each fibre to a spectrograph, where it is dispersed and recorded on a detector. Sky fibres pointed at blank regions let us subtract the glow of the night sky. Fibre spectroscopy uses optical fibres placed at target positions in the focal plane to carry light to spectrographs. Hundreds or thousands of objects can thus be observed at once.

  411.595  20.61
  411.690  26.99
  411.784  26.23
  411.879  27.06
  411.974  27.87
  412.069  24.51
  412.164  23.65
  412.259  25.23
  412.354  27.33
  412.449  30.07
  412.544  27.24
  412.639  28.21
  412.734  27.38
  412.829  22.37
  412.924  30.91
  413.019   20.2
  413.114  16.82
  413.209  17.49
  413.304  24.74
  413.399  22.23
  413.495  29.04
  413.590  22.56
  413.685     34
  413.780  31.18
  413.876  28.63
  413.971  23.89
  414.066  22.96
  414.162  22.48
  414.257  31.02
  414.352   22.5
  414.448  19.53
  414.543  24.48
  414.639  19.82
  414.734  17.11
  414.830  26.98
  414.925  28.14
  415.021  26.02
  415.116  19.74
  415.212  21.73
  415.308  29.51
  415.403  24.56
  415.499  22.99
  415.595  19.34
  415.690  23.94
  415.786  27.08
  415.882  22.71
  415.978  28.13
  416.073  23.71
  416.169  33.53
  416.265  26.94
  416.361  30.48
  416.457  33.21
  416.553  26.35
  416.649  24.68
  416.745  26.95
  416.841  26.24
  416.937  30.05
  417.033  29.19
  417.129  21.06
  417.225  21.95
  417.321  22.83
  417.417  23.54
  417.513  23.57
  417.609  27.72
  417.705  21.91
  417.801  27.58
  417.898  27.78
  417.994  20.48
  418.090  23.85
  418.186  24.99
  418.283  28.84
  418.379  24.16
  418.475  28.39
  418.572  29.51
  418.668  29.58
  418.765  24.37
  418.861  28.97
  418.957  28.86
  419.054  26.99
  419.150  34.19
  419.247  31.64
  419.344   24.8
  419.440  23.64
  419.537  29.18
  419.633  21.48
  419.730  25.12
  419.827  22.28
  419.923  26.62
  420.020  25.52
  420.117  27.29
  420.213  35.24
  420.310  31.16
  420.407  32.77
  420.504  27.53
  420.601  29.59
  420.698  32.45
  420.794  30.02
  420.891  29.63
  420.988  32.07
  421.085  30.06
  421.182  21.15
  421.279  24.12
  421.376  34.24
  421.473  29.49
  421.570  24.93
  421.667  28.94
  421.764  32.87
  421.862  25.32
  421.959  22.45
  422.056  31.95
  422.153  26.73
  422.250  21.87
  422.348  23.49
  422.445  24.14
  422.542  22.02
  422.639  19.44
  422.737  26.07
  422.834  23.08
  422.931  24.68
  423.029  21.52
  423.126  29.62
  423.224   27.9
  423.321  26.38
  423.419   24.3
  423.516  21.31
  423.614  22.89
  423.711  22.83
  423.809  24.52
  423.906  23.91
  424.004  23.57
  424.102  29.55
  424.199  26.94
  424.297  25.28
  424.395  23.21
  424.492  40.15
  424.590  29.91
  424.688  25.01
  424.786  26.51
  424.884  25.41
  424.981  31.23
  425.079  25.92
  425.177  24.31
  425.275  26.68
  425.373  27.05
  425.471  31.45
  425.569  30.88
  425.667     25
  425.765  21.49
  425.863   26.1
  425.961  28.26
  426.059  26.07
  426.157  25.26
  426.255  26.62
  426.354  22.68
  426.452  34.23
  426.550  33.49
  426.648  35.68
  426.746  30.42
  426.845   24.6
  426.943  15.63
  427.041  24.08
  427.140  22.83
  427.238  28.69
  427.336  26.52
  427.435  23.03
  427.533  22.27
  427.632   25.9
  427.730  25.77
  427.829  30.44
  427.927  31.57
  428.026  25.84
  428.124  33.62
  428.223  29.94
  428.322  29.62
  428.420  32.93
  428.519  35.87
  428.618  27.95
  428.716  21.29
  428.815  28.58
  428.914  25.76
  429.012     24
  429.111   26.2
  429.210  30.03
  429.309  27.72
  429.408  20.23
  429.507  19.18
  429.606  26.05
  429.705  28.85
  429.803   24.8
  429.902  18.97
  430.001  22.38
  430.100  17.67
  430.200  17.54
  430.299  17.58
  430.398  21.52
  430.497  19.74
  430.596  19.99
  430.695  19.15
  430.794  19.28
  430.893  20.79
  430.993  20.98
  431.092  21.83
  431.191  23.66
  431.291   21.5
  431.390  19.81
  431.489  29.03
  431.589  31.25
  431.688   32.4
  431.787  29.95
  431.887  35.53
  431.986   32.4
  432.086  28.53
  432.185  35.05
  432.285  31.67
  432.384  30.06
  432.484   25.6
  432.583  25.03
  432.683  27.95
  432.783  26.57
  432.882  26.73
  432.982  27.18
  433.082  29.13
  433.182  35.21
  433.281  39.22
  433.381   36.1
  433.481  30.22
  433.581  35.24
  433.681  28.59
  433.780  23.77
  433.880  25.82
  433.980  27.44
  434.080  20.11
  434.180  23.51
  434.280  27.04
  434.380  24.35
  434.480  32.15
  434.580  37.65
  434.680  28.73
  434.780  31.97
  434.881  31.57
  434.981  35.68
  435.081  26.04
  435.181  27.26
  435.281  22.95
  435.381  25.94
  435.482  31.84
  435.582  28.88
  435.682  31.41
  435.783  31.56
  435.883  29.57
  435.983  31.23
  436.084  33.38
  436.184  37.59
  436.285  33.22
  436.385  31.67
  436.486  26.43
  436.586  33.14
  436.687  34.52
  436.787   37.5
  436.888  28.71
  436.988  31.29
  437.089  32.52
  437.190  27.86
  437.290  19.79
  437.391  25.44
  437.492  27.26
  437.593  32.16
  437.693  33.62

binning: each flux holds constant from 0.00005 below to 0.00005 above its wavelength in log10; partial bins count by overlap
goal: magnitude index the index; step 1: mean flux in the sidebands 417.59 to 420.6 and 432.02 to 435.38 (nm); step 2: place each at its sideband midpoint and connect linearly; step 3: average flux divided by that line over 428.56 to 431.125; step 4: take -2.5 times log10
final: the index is 0.255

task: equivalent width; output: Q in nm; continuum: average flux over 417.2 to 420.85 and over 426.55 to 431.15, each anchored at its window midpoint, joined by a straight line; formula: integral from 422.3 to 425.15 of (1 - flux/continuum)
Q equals 0.05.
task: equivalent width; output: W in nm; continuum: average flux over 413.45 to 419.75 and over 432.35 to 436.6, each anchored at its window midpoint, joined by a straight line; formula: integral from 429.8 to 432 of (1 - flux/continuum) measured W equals 0.43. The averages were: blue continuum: 25.9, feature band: 23.2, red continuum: 29.6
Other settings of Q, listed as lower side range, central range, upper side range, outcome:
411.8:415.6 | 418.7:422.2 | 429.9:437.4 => -0.30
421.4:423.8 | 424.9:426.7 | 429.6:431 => -0.34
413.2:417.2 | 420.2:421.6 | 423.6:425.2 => -0.18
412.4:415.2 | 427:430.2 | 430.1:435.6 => 0.07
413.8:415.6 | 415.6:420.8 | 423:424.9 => -0.46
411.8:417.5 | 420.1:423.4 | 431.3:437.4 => -0.05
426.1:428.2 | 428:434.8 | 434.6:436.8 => 0.52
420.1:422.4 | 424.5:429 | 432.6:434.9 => 0.22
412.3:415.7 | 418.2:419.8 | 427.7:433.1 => -0.15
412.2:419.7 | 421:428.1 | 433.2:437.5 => 0.30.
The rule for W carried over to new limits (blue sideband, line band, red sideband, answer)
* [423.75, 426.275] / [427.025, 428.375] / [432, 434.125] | 0.024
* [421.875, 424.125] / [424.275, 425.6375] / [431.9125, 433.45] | -0.126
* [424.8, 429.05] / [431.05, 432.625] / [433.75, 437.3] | 0.017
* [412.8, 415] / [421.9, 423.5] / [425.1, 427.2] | 0.089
